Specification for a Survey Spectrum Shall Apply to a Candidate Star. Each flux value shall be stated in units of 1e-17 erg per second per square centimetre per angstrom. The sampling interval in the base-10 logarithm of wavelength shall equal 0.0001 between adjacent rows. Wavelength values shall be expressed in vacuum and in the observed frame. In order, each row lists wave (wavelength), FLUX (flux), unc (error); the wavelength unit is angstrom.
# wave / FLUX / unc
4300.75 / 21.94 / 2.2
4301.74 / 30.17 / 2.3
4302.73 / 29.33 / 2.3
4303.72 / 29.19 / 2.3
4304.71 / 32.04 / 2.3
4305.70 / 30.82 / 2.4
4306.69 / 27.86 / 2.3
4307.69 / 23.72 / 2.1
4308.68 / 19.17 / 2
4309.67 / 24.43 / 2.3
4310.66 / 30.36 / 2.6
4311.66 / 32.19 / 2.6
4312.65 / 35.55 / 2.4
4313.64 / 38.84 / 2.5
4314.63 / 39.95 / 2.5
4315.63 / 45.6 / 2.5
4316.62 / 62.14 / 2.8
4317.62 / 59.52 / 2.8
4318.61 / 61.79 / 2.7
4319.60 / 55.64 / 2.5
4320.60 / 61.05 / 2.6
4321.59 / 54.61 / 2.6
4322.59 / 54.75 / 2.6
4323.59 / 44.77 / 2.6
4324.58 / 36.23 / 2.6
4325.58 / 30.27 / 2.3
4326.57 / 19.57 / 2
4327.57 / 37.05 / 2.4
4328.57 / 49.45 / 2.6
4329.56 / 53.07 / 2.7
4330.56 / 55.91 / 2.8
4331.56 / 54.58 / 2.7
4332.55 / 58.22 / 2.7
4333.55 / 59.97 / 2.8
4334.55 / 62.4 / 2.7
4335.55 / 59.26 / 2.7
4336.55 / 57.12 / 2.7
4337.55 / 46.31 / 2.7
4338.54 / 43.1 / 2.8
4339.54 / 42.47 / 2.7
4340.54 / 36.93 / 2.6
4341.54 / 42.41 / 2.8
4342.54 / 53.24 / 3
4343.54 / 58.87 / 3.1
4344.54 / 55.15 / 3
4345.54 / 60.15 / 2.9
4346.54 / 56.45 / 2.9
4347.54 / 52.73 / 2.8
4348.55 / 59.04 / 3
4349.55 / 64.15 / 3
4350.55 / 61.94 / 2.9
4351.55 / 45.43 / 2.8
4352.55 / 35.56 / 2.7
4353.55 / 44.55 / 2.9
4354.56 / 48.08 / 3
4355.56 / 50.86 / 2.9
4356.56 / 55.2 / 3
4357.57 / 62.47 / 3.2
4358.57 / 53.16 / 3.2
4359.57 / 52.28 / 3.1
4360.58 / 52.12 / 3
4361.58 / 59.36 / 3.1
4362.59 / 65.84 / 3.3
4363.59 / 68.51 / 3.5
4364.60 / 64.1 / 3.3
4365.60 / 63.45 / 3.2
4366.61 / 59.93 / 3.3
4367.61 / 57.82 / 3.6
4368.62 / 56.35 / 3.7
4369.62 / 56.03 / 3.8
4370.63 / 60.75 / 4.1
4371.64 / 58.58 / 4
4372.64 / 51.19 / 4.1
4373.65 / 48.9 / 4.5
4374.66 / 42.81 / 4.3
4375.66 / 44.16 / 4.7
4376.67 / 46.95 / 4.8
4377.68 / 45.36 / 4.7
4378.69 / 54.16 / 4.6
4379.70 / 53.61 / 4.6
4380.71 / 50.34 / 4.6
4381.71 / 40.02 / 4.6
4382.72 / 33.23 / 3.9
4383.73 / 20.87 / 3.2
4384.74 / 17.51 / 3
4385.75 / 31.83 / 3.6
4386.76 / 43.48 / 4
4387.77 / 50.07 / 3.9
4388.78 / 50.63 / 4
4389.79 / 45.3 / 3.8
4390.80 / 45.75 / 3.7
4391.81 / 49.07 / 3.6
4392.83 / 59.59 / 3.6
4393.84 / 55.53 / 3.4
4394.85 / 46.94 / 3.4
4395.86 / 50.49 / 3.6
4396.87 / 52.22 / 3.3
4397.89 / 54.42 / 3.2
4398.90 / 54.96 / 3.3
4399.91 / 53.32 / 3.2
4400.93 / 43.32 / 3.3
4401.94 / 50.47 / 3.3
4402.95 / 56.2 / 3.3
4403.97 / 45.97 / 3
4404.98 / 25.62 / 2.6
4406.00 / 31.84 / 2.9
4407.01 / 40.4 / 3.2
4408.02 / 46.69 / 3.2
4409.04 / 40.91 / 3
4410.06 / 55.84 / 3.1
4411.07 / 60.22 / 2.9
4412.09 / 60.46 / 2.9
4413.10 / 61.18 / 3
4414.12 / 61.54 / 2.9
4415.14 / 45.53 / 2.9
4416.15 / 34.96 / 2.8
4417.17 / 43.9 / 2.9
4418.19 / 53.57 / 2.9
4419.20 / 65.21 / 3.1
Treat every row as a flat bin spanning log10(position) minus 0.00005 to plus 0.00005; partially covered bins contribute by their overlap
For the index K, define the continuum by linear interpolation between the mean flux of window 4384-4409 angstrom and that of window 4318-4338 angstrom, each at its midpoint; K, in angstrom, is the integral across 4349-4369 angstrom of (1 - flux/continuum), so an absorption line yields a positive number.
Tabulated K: -3.20 angstrom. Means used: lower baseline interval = 50.7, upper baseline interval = 45.6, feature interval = 56.1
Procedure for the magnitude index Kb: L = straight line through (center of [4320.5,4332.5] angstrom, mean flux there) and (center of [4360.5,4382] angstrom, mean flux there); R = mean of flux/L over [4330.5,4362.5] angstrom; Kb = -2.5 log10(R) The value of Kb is -0.07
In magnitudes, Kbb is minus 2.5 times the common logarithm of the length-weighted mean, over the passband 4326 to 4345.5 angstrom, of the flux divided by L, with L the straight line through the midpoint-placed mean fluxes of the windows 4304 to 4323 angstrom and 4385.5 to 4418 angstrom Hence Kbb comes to -0.157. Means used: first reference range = 41.4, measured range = 49.9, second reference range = 48.6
